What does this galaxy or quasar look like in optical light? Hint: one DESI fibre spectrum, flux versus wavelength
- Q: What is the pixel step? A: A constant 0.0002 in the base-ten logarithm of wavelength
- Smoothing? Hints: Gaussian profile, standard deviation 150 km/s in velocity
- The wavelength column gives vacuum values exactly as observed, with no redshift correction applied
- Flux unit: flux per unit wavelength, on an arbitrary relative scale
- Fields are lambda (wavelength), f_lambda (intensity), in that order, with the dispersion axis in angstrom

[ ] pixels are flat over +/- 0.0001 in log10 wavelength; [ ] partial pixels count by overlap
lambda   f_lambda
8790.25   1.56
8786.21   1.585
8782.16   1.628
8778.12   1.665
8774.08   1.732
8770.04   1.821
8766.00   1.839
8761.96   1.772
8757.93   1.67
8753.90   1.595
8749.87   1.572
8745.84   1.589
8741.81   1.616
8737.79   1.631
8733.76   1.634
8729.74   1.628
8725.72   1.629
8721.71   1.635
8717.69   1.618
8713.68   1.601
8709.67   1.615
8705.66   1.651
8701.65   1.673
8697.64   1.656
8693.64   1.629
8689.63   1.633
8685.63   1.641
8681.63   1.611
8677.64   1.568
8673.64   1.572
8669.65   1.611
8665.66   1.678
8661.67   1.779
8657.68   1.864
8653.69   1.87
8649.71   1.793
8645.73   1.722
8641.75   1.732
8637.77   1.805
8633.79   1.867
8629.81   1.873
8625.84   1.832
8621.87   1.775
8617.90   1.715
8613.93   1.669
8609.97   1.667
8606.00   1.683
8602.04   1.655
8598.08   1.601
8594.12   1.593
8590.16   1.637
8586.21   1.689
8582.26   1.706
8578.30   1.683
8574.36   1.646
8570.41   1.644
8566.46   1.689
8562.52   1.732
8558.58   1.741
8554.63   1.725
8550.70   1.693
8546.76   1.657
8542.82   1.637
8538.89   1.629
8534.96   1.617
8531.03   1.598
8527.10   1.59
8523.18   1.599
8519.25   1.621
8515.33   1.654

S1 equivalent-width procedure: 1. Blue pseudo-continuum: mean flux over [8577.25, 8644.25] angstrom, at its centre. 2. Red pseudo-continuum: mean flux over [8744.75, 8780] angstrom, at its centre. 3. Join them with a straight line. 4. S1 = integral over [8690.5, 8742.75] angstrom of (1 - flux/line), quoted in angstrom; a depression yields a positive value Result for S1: 2.19 angstrom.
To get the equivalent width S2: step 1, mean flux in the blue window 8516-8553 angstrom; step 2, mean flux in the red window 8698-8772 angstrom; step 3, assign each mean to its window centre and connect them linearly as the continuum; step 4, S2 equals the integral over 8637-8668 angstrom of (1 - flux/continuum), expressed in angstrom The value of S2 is -2.5 angstrom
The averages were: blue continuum 1.63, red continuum 1.65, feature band 1.78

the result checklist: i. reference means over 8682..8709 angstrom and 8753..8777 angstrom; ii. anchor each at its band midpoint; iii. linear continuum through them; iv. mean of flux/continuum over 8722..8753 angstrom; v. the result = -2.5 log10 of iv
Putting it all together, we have 0.06 mag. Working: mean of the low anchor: 1.64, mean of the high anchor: 1.74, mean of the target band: 1.61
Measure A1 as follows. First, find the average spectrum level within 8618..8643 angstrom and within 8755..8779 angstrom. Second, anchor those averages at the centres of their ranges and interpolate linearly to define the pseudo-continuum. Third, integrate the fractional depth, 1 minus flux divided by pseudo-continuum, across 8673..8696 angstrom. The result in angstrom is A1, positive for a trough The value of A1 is 2.2 angstrom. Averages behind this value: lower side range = 1.81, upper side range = 1.75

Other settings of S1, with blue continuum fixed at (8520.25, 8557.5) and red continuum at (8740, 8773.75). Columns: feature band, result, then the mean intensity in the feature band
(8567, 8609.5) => -0.12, 1.66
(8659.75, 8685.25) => 0.50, 1.64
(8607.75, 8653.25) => -3.05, 1.77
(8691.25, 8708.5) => 0.25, 1.65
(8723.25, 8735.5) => 0.37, 1.63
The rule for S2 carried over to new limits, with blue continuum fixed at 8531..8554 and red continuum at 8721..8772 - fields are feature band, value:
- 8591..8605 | 0.2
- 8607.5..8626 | -0.7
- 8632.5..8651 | -1.4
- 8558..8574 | -0.4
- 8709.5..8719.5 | 0.3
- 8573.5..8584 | -0.2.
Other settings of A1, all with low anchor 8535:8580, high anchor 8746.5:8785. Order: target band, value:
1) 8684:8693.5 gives 0.3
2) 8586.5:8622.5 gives 0.4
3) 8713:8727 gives 0.6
